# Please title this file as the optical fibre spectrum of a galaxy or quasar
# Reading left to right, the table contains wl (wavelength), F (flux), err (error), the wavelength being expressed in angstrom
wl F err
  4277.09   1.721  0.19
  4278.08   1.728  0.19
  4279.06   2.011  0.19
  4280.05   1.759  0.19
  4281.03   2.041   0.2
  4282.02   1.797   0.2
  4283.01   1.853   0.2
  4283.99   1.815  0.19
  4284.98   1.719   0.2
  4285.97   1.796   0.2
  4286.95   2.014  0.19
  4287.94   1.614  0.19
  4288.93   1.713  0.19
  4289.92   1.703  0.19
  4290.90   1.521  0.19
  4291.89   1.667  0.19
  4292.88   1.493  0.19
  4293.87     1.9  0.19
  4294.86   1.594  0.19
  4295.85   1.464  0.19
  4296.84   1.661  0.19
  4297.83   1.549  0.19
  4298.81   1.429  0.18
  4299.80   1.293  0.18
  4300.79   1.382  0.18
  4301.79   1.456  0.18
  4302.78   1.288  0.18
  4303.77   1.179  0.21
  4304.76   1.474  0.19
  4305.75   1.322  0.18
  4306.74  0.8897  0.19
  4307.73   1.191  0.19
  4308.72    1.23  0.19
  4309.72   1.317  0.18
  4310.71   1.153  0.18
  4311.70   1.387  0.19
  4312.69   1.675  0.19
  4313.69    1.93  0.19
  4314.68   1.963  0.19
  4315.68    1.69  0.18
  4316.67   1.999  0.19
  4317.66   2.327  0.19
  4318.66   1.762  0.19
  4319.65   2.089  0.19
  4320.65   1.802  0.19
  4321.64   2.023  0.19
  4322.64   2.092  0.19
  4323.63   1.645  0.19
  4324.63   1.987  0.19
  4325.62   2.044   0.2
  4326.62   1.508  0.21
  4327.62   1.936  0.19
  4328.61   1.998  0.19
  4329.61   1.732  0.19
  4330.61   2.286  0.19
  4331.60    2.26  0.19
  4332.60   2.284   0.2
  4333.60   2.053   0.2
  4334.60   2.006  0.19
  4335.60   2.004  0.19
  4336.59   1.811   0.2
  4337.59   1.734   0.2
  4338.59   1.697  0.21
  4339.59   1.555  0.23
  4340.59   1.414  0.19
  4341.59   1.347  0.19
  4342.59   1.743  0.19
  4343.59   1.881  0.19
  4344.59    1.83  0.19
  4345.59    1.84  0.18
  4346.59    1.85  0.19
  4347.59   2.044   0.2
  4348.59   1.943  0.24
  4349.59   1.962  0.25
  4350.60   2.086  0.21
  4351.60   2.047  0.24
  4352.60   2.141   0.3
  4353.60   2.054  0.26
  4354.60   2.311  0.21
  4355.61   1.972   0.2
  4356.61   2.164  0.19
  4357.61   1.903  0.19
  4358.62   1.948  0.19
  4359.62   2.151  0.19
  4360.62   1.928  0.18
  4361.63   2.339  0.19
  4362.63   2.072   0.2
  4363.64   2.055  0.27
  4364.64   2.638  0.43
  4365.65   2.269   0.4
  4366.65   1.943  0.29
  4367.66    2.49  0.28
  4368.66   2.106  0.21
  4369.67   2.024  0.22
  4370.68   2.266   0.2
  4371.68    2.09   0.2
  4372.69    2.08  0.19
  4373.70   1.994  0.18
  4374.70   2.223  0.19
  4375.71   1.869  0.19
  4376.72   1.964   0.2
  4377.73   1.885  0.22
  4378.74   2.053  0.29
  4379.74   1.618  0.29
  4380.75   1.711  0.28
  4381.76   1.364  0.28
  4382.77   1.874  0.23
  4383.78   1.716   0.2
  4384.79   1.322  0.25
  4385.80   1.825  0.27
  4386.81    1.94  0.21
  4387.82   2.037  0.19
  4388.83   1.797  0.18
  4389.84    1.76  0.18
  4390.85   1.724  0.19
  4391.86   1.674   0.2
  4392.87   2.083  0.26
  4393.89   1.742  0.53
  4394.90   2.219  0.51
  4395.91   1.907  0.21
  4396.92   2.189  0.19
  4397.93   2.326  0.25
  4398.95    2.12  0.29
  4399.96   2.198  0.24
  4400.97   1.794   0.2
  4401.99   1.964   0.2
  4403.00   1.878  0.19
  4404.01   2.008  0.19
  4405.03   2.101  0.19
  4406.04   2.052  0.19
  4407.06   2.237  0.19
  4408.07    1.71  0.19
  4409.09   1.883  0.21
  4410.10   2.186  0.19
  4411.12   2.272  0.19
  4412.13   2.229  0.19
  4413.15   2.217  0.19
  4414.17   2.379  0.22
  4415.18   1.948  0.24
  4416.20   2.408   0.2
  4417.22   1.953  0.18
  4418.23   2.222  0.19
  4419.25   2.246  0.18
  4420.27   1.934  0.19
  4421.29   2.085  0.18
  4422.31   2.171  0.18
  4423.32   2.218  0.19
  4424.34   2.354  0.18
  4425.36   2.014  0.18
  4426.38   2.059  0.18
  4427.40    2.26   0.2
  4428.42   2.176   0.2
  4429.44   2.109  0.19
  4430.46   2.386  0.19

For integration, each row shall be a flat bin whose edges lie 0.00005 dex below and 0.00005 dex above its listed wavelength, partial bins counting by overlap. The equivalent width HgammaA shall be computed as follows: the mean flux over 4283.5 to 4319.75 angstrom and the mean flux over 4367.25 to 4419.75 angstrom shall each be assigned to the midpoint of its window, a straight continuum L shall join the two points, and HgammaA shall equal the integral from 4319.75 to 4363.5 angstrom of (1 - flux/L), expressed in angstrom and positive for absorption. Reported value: -4.5 angstrom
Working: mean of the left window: 1.58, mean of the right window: 2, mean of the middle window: 1.94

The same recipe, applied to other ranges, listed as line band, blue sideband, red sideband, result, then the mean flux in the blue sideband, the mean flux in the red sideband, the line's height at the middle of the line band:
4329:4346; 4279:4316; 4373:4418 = -1.20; 1.57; 1.97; 1.73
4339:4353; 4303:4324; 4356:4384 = 0.21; 1.62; 2.03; 1.86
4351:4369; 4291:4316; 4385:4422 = -3.61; 1.46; 2.03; 1.78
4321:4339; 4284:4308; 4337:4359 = -1.97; 1.52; 1.88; 1.76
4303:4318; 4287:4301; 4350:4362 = 1.94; 1.59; 2.08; 1.72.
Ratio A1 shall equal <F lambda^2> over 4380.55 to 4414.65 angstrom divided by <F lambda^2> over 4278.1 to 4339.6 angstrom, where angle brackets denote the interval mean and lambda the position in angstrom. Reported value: 1.18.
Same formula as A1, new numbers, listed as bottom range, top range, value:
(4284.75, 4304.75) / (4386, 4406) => 1.32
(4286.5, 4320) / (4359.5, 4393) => 1.30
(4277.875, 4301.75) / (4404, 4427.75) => 1.34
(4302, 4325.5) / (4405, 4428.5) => 1.37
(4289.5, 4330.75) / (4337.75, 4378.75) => 1.25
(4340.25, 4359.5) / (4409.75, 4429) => 1.16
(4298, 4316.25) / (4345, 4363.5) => 1.48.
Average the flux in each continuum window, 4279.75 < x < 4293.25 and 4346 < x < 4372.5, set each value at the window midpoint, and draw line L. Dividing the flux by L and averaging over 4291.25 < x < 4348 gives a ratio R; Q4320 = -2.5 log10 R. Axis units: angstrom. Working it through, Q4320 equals 0.13 mag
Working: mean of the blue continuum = 1.75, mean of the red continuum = 2.11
